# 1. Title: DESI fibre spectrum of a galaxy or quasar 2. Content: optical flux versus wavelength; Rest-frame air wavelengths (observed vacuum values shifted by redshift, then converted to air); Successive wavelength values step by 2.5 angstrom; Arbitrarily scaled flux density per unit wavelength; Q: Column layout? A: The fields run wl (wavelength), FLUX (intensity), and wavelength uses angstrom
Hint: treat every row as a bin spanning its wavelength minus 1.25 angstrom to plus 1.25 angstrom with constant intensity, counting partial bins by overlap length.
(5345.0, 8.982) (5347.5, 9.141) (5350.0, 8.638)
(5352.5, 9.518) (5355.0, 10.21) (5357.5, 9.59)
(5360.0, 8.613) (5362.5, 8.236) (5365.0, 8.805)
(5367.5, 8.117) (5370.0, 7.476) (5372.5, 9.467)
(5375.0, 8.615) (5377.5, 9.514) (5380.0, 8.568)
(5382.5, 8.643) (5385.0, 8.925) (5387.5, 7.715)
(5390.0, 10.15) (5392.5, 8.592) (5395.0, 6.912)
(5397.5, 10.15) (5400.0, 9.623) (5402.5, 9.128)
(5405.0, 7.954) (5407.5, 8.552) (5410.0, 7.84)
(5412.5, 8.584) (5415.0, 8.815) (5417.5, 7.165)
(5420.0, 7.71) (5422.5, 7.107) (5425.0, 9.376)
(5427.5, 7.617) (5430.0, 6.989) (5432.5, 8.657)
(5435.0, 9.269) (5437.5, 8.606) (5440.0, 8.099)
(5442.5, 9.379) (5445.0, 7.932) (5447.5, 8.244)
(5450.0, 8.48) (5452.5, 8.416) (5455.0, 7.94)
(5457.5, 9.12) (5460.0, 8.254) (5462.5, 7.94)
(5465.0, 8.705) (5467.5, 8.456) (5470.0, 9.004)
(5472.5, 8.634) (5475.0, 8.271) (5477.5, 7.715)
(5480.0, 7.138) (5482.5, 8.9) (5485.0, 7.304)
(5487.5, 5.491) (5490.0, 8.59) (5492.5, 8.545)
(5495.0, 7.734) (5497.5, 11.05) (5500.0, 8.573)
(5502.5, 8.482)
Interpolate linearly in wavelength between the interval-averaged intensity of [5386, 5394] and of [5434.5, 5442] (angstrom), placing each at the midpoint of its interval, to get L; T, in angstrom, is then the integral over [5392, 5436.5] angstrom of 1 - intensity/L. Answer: 2.0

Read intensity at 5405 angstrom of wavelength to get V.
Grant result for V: 7.954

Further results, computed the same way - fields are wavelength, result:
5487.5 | 5.491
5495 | 7.734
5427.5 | 7.617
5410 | 7.84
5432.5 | 8.657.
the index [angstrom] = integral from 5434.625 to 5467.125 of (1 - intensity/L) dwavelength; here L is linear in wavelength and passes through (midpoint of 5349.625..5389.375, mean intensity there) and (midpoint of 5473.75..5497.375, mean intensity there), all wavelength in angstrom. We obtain -1.2 angstrom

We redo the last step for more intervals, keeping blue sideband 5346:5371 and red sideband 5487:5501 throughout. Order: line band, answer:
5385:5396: 0.4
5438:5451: 0.3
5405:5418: 0.7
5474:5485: 0.8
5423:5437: 0.5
